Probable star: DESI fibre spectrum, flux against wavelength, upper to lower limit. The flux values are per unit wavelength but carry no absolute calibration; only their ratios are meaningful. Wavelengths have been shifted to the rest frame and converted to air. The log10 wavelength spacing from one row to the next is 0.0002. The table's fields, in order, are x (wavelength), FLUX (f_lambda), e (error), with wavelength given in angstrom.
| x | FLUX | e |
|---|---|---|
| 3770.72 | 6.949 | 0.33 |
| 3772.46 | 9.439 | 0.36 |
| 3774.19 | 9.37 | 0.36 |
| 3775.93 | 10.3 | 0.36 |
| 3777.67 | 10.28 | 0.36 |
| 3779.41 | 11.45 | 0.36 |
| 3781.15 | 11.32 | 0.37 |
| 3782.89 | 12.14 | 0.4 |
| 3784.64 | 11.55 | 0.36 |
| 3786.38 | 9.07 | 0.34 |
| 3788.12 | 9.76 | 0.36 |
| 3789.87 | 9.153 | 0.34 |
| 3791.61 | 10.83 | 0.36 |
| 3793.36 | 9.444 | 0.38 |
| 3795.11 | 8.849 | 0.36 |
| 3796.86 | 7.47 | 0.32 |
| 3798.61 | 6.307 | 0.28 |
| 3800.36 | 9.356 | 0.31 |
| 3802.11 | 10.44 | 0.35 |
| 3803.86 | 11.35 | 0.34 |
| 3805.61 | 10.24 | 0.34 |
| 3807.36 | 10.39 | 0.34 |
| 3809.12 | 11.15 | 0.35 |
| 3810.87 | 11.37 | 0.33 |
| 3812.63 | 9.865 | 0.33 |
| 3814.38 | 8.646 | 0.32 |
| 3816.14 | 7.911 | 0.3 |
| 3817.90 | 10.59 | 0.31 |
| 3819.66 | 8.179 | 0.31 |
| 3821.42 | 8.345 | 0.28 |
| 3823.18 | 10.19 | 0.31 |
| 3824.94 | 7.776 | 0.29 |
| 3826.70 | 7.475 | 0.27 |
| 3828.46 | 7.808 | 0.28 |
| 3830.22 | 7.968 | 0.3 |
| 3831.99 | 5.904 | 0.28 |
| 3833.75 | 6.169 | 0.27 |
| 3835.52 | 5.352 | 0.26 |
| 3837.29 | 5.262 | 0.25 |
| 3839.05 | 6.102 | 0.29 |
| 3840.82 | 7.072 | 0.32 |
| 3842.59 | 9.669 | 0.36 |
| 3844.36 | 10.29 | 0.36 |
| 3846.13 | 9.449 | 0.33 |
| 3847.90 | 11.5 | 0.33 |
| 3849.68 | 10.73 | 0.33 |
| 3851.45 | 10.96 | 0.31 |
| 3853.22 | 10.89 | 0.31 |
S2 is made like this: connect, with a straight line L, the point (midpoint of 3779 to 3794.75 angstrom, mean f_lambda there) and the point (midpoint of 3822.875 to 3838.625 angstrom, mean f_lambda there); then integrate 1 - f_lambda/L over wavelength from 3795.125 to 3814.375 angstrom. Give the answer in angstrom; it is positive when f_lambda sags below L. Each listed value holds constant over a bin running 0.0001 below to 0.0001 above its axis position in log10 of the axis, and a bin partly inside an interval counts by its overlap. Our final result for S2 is -1.6 angstrom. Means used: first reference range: 10.4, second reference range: 6.96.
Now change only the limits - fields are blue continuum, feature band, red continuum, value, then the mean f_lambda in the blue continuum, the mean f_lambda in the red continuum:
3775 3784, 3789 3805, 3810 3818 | 1.6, 11.1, 9.58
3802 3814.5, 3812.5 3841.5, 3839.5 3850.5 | 7.1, 10.5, 9.63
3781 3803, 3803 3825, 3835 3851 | -1.5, 9.61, 8.52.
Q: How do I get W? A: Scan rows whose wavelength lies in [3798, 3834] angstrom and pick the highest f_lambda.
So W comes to 11.37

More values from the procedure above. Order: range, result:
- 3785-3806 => 11.35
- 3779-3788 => 12.14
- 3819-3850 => 11.5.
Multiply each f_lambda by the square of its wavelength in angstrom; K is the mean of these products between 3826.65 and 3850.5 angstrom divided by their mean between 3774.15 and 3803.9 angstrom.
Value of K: 0.82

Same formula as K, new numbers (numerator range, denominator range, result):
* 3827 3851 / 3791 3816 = 0.85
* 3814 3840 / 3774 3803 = 0.78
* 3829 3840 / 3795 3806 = 0.69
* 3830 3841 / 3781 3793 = 0.60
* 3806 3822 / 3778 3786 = 0.86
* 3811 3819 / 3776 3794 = 0.91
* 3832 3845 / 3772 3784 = 0.68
